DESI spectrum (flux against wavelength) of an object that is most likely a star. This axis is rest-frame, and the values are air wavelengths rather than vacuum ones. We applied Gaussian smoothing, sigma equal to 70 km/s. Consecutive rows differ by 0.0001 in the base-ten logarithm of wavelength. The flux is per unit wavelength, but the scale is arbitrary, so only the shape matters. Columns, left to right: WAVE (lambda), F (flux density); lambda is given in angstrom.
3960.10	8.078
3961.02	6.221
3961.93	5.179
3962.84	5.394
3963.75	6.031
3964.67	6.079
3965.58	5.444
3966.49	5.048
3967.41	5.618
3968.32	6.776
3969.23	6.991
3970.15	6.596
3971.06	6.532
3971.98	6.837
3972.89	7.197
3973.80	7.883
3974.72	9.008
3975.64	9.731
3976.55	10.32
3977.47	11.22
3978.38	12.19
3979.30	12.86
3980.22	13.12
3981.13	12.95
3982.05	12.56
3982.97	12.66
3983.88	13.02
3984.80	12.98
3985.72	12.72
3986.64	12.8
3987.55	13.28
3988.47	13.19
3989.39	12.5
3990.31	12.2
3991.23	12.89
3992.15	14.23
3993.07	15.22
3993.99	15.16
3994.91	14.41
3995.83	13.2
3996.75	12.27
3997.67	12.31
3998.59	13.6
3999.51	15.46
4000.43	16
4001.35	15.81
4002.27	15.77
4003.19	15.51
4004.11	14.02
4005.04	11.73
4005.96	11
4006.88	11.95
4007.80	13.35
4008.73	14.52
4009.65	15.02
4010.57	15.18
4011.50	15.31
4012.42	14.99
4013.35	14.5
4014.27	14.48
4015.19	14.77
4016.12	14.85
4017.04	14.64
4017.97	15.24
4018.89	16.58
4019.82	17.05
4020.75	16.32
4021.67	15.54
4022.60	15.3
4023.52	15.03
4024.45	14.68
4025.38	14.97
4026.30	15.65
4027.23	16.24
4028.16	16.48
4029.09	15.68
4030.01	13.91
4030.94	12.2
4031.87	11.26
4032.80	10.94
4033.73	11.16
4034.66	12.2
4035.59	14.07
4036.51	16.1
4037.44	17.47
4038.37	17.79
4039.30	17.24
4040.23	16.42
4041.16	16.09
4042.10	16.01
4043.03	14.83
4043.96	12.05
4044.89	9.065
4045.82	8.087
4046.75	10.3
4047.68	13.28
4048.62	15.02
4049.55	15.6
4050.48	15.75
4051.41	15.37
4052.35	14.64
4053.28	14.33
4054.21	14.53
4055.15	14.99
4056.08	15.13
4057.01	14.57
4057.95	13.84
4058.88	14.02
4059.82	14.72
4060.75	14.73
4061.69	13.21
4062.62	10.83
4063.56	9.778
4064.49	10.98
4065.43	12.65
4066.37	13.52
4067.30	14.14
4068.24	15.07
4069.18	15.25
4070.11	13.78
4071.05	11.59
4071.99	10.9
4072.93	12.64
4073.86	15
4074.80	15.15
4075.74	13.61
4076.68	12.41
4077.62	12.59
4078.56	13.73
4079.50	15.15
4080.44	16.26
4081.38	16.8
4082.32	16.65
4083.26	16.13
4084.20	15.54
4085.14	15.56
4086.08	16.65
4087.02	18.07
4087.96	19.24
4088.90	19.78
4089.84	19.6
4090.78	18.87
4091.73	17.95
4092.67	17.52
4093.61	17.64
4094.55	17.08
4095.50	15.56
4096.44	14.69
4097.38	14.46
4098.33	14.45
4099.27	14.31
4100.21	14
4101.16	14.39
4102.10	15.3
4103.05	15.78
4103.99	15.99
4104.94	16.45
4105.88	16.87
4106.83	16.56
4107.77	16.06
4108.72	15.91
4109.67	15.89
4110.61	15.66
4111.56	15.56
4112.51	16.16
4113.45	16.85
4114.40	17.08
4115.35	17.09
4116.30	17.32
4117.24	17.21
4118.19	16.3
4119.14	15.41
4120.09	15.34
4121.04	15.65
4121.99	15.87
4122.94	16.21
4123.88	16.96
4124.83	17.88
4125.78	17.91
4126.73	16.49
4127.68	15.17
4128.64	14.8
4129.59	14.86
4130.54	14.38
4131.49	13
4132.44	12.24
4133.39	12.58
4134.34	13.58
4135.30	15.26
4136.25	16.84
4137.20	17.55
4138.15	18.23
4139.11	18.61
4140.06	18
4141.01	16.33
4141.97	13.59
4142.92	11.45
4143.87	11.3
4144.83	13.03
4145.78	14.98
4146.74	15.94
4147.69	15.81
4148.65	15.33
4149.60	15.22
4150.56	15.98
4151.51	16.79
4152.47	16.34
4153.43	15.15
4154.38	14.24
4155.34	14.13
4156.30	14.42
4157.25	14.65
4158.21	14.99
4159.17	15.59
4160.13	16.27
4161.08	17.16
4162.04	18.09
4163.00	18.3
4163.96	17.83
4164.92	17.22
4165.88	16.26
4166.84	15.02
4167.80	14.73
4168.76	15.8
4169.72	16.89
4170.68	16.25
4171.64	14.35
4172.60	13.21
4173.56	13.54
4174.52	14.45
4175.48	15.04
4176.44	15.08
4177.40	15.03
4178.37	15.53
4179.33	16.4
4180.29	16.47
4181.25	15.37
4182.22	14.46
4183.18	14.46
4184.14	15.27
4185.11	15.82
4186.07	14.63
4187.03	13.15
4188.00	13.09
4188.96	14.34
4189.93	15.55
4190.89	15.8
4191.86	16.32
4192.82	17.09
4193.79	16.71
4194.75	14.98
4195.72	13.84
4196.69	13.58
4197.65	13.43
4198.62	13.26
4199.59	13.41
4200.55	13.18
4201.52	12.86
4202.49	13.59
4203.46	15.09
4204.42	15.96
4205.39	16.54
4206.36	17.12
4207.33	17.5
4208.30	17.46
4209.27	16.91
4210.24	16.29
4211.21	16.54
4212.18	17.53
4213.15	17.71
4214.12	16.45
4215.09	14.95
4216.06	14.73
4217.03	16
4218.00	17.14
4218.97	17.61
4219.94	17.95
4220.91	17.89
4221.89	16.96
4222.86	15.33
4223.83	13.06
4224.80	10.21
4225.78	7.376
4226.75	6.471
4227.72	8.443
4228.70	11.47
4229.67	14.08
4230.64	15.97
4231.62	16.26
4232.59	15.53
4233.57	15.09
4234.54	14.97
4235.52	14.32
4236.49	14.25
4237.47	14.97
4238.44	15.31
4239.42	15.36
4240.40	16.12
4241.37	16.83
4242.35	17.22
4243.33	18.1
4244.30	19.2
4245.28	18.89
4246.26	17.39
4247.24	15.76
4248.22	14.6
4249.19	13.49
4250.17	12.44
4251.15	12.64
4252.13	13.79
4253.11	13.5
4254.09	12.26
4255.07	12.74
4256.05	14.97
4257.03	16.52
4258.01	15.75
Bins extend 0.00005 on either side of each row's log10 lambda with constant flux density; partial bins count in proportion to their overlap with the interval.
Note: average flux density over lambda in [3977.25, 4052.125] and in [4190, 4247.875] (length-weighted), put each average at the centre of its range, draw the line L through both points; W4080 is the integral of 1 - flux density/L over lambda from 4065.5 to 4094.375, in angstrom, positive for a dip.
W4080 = -2.1 angstrom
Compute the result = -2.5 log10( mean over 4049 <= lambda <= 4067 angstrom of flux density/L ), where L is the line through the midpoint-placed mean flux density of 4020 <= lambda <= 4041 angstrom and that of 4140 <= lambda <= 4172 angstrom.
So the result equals 0.09 mag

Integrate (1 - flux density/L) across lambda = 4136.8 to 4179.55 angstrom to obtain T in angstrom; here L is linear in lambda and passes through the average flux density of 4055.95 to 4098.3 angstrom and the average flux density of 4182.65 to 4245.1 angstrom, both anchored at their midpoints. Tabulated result -1.5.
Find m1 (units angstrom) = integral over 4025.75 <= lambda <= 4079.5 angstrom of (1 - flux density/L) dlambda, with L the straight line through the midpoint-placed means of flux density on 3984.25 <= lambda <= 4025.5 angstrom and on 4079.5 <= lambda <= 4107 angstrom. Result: 5.5 angstrom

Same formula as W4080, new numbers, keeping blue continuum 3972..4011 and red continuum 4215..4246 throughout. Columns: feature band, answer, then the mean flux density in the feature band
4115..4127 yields -2.2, 16.6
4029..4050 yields -0.7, 13.7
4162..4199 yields -1.9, 15.3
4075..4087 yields -1.4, 15.2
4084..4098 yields -3.5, 17.2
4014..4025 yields -1.9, 15.4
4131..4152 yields -1.3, 15.1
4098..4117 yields -2.8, 15.9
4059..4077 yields 0.5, 13.2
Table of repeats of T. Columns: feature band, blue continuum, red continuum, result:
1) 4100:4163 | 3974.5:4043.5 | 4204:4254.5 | -4.16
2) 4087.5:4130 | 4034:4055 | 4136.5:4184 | -3.84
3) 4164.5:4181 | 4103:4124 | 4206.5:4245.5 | 0.45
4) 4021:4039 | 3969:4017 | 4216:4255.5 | -2.20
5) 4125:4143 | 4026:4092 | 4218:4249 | -0.90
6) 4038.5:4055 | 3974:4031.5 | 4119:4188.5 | 0.22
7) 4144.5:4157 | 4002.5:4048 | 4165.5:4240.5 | -0.36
